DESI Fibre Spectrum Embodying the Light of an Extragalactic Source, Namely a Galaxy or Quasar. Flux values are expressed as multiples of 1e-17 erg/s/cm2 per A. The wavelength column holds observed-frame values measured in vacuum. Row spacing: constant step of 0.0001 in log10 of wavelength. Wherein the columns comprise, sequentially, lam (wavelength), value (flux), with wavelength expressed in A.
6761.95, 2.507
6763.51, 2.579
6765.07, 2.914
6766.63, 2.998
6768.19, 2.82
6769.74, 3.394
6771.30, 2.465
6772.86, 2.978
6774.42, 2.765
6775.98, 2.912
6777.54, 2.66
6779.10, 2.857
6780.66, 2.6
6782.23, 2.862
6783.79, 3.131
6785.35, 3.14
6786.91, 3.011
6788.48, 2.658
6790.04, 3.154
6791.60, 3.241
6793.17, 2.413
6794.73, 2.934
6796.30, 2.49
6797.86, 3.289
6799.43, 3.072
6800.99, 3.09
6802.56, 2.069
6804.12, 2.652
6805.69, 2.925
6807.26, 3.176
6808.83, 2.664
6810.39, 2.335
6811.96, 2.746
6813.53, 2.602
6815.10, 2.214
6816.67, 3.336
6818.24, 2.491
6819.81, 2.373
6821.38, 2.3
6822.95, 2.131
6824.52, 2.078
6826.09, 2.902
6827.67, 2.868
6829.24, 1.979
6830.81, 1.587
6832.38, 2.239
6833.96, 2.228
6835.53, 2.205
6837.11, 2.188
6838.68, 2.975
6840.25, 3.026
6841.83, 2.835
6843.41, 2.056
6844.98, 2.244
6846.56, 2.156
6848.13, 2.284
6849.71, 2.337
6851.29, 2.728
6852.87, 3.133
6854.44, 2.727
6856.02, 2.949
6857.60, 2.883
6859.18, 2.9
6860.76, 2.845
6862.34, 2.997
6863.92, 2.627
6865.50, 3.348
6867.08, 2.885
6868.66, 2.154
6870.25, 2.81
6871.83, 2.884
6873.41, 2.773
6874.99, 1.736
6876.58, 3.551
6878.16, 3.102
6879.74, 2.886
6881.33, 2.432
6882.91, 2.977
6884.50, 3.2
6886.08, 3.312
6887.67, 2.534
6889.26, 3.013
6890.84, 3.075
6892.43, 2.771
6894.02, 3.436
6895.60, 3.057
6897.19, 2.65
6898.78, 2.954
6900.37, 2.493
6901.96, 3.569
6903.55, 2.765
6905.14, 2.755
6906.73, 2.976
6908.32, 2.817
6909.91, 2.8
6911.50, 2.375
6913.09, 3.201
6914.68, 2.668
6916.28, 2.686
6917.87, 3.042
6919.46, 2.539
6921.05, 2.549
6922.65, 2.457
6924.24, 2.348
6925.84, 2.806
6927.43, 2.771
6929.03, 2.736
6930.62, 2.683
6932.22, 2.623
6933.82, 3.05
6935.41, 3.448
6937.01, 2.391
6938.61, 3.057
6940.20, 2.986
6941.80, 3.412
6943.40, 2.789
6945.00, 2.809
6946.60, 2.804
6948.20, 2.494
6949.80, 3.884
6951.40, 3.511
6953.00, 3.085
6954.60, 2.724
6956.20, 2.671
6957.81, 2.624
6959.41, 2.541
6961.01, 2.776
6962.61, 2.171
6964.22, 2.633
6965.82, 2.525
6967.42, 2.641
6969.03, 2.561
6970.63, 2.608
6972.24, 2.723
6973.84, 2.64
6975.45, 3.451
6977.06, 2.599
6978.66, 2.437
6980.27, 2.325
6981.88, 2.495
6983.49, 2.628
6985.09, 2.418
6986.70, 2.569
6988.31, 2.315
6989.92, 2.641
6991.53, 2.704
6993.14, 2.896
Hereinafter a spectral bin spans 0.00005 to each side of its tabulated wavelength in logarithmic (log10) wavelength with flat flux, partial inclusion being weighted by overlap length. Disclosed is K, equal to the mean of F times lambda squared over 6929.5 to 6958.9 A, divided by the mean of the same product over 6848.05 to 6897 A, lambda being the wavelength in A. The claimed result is 1.05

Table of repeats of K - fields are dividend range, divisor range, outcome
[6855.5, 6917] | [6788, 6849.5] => 1.14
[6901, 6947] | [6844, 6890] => 1.04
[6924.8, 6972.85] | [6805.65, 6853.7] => 1.17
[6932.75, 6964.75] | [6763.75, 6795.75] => 1.05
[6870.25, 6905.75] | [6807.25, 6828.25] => 1.16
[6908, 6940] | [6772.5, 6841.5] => 1.07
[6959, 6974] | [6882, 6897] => 0.87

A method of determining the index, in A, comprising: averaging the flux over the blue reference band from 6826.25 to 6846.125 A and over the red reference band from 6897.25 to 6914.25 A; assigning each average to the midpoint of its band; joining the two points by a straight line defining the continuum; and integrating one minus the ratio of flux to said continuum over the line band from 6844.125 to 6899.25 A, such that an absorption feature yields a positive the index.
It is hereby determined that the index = -3.8 A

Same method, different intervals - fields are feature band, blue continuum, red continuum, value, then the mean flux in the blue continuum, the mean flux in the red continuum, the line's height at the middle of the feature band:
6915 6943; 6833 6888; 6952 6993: -1.4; 2.71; 2.63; 2.66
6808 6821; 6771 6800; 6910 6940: 1.2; 2.88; 2.75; 2.85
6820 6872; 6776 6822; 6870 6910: 5.3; 2.78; 2.9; 2.84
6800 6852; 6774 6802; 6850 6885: 6.9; 2.9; 2.83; 2.87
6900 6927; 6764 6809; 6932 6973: 0.8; 2.87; 2.83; 2.84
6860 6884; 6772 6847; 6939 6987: -1.0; 2.64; 2.76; 2.69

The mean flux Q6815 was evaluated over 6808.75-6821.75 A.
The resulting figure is 2.57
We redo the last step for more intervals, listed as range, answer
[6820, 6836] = 2.26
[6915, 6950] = 2.81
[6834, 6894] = 2.75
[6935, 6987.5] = 2.77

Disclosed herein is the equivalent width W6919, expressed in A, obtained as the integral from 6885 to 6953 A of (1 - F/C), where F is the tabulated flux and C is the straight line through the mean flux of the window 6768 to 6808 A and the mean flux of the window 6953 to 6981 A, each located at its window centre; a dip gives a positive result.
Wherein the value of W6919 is -4.6 A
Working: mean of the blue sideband 2.88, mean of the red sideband 2.64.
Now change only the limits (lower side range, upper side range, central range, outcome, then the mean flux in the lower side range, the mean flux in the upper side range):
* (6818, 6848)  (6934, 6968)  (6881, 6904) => -3.1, 2.36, 2.86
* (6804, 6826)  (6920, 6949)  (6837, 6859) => 0.1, 2.58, 2.79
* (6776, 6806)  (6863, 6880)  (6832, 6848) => 2.3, 2.86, 2.8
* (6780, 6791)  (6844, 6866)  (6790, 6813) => 0.7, 2.94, 2.71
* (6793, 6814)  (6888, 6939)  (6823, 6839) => 2.8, 2.76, 2.83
